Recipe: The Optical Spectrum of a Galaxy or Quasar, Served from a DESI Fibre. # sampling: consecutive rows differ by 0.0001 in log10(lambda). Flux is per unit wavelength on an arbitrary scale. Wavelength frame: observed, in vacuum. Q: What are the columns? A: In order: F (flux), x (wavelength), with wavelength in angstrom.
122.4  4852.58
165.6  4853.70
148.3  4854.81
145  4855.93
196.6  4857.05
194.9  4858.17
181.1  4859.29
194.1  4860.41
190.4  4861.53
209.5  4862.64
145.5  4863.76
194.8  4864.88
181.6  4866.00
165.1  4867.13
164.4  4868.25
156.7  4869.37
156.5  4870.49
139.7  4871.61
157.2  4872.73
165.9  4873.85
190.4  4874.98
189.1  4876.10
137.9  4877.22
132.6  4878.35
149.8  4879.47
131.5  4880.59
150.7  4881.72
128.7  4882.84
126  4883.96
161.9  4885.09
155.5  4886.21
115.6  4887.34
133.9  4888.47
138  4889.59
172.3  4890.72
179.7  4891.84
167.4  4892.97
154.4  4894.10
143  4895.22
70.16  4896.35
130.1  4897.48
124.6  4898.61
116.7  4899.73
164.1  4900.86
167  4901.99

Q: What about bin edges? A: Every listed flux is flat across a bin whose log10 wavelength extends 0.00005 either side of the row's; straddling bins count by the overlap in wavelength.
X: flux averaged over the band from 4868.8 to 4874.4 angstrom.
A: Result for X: 155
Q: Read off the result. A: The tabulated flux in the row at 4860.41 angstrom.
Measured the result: 194.1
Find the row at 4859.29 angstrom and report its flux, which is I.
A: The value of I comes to 181.1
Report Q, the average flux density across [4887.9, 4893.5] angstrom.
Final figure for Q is 158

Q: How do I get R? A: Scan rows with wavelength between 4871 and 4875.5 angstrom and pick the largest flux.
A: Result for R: 190.4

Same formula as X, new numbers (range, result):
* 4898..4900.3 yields 121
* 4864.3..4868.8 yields 176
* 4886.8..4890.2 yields 130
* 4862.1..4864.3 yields 177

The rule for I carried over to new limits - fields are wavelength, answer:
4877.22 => 137.9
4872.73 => 157.2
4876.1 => 189.1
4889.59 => 138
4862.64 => 209.5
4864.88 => 194.8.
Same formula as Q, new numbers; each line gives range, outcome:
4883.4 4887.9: 140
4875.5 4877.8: 164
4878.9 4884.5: 138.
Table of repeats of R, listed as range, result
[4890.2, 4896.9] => 179.7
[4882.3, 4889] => 161.9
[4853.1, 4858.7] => 196.6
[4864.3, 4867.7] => 194.8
